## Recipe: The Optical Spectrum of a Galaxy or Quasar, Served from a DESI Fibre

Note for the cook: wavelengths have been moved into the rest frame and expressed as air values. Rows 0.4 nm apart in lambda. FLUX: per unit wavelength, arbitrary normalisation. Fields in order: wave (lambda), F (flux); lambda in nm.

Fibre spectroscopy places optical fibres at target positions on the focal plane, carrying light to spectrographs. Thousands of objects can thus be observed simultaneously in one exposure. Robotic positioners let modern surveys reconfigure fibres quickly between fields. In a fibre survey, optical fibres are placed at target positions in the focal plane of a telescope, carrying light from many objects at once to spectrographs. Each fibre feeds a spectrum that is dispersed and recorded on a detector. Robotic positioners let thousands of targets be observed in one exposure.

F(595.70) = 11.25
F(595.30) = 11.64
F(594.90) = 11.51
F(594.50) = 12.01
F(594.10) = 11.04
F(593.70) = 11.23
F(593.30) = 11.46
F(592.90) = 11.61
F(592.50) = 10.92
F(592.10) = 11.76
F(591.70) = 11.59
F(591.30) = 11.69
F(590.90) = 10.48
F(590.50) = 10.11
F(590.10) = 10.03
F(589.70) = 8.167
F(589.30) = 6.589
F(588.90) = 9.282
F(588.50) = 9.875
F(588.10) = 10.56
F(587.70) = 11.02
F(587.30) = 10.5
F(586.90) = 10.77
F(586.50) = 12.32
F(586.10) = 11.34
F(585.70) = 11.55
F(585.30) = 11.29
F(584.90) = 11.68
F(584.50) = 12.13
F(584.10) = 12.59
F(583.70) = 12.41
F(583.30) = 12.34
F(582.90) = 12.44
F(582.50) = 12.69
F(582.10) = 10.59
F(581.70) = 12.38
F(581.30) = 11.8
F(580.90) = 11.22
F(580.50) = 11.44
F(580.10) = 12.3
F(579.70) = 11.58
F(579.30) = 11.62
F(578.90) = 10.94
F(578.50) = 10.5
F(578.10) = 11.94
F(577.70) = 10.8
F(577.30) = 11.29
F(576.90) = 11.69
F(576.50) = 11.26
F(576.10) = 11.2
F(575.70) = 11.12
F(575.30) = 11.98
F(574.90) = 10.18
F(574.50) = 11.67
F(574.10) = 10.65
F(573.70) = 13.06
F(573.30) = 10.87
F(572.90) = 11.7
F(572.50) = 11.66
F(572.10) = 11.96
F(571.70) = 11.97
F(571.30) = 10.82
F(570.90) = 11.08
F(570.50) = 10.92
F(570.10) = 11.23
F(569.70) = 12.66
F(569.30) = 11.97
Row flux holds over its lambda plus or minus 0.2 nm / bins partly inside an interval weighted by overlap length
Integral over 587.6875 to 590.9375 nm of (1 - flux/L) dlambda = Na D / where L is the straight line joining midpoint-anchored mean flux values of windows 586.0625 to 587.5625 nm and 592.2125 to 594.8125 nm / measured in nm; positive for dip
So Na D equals 0.531 nm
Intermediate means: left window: 11.2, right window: 11.4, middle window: 9.44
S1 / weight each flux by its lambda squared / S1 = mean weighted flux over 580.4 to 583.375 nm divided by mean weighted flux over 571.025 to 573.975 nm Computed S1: 1.05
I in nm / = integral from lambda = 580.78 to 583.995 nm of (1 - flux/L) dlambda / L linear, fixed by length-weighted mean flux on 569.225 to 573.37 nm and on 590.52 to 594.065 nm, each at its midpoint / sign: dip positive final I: -0.177 nm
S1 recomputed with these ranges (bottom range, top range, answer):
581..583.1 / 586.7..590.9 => 0.83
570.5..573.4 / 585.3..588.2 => 1.03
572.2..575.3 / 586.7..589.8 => 0.88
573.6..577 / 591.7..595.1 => 1.07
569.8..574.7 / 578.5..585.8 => 1.06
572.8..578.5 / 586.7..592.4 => 0.94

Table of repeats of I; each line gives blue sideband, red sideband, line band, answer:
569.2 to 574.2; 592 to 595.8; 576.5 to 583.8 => -0.070 nm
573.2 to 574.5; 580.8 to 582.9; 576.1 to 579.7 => 0.137 nm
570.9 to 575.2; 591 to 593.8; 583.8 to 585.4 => -0.077 nm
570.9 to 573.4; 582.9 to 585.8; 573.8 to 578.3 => 0.144 nm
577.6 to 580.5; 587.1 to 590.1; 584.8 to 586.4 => -0.227 nm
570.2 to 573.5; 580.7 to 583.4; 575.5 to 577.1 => 0.039 nm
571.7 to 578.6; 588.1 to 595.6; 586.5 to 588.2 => -0.012 nm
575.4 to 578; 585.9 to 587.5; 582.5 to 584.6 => -0.219 nm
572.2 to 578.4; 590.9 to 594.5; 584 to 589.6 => 0.321 nm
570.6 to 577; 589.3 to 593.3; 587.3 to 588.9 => 0.054 nm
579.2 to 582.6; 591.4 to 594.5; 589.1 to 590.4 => 0.350 nm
